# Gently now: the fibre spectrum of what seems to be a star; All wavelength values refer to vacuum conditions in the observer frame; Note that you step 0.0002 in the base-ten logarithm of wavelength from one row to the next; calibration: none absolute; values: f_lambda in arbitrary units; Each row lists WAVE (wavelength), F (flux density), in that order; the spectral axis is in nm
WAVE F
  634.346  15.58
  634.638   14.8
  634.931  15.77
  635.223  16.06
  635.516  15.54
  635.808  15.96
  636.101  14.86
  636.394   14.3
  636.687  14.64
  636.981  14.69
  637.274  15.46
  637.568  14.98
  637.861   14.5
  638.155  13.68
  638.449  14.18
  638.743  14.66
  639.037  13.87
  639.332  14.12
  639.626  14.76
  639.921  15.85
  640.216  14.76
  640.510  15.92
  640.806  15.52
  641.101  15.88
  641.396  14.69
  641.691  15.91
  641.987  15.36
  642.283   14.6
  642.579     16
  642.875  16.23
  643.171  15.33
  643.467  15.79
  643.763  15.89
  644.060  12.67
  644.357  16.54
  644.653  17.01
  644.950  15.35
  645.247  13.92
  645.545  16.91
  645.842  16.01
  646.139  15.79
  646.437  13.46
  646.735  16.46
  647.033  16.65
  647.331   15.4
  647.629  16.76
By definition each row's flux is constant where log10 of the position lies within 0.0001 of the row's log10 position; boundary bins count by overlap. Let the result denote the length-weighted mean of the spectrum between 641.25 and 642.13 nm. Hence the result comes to 15.3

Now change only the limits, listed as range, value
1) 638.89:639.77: 14.2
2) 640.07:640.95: 15.4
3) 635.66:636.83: 15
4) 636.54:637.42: 14.9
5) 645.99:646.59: 14.6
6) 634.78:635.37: 15.9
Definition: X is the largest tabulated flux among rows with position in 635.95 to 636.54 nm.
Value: 14.86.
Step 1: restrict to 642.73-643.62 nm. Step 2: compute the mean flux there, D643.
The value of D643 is 15.8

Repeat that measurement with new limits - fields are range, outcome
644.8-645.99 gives 15.5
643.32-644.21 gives 14.8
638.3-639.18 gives 14.2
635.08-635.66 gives 15.8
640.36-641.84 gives 15.6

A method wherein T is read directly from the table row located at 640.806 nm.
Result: 15.52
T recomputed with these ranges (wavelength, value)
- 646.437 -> 13.46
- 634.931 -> 15.77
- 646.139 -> 15.79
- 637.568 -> 14.98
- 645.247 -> 13.92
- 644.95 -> 15.35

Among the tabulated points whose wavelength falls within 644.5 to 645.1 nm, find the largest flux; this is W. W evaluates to 17.01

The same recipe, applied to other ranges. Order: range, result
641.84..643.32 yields 16.23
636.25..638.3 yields 15.46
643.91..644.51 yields 16.54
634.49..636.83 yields 16.06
